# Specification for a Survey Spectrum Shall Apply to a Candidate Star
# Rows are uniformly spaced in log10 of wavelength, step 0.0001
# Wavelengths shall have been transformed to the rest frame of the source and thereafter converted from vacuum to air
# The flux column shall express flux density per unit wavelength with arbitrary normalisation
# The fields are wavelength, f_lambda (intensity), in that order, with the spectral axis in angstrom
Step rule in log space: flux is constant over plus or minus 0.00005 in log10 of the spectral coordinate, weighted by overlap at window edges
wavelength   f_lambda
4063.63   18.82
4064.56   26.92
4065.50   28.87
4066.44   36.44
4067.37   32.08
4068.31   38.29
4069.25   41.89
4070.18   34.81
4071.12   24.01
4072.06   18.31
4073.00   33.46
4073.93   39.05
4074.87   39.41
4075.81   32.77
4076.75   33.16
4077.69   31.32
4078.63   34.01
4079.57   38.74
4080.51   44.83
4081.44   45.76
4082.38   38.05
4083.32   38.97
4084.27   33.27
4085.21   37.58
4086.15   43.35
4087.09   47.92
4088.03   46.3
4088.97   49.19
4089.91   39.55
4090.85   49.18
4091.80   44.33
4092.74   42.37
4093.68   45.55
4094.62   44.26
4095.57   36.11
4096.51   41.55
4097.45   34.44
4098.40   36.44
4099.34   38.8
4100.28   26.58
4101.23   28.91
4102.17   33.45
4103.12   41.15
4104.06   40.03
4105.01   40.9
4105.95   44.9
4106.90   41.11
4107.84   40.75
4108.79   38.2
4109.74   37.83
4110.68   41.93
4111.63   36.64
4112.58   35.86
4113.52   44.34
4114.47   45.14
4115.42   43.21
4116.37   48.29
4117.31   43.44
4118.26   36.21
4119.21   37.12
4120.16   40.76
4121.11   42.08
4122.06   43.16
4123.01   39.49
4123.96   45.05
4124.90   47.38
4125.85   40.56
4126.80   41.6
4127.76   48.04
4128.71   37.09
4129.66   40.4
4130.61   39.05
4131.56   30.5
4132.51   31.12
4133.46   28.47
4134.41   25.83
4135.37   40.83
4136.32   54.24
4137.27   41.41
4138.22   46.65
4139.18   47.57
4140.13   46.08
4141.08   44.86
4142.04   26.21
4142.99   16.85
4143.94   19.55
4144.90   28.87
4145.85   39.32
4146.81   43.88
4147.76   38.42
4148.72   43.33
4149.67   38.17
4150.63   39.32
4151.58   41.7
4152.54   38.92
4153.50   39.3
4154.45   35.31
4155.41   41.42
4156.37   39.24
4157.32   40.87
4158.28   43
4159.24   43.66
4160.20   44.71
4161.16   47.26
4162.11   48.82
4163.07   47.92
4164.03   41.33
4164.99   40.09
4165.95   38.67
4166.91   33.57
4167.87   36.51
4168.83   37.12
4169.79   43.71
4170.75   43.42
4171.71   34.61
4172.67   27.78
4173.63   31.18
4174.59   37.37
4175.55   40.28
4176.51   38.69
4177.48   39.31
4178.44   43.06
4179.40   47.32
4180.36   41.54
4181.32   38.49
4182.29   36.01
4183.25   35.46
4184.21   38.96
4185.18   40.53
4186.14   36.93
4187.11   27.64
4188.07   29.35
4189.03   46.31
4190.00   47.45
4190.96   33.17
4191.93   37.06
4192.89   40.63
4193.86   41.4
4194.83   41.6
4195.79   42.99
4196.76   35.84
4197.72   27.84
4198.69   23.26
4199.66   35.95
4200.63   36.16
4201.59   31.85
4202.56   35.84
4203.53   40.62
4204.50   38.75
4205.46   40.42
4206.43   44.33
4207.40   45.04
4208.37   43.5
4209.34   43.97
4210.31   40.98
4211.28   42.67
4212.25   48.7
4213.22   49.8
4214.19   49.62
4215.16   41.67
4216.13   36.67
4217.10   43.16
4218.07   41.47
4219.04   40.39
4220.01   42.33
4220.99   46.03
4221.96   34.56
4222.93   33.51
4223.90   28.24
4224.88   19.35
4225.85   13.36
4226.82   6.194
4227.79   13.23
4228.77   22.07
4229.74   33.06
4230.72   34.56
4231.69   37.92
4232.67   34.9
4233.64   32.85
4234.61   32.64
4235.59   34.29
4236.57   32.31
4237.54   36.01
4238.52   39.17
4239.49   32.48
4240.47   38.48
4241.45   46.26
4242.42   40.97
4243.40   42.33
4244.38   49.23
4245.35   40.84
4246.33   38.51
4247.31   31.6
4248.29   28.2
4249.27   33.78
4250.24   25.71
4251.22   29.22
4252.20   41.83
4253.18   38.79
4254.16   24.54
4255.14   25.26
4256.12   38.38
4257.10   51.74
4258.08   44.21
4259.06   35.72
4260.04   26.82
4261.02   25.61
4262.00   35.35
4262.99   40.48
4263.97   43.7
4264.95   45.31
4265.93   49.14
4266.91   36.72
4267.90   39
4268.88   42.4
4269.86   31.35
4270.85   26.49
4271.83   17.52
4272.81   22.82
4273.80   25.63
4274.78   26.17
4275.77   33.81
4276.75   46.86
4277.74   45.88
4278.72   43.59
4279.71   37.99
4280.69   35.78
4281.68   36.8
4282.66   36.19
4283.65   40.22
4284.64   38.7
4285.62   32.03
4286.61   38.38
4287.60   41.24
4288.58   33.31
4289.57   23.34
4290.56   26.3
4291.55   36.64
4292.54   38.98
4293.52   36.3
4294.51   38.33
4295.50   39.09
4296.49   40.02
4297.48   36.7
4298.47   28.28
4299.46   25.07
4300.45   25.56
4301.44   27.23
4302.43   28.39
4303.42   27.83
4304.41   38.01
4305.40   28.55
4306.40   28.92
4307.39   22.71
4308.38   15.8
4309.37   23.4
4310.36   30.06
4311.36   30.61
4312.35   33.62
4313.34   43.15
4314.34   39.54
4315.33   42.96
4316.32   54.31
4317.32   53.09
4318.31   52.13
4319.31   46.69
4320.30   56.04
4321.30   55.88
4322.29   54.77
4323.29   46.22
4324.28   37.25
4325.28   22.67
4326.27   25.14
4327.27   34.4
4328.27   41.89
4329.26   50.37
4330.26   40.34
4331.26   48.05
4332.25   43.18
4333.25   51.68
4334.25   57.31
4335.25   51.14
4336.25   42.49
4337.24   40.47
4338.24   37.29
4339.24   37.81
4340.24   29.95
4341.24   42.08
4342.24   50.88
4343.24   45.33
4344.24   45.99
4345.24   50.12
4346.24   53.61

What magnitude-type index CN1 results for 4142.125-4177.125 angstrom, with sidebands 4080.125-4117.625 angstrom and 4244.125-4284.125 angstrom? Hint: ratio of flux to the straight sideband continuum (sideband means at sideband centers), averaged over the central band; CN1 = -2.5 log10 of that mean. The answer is 0.02 mag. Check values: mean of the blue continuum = 40.7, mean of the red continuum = 35.8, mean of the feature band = 38.3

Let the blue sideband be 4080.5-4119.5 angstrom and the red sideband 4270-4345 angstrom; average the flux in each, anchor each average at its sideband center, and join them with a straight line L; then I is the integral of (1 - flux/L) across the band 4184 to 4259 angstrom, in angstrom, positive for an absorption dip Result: 4.4 angstrom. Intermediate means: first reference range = 40.5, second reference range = 37.5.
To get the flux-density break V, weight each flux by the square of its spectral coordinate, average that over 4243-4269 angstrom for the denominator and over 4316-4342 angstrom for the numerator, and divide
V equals 1.24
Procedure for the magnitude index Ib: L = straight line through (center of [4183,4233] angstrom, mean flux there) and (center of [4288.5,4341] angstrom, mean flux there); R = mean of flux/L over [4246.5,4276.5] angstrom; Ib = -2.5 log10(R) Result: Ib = 0.094 mag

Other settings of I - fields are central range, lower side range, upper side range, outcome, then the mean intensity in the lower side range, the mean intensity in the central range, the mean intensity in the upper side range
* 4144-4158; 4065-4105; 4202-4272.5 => -0.6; 37.8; 38.6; 36.2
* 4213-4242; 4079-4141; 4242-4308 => 1.9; 40.6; 34.1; 34.8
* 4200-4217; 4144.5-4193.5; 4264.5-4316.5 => -1.9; 39.4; 41.8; 34.1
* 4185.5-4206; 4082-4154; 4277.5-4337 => 1.1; 39.6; 36.8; 38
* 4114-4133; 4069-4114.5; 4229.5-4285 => -1.4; 38.6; 41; 36.1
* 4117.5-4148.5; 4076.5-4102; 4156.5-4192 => 0.8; 39.6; 38.5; 39.5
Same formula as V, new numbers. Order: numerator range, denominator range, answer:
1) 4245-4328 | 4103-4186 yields 0.96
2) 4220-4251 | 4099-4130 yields 0.86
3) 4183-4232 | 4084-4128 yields 0.94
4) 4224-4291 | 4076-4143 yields 0.92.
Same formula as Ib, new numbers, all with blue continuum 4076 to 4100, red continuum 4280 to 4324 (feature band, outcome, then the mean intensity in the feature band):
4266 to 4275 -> 0.20 mag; 30.8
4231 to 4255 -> 0.05 mag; 35.8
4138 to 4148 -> 0.10 mag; 35.9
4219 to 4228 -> 0.35 mag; 27.5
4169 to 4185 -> 0.01 mag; 38.6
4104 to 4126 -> -0.04 mag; 41.5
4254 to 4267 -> -0.01 mag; 37.7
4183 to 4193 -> 0.03 mag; 37.5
